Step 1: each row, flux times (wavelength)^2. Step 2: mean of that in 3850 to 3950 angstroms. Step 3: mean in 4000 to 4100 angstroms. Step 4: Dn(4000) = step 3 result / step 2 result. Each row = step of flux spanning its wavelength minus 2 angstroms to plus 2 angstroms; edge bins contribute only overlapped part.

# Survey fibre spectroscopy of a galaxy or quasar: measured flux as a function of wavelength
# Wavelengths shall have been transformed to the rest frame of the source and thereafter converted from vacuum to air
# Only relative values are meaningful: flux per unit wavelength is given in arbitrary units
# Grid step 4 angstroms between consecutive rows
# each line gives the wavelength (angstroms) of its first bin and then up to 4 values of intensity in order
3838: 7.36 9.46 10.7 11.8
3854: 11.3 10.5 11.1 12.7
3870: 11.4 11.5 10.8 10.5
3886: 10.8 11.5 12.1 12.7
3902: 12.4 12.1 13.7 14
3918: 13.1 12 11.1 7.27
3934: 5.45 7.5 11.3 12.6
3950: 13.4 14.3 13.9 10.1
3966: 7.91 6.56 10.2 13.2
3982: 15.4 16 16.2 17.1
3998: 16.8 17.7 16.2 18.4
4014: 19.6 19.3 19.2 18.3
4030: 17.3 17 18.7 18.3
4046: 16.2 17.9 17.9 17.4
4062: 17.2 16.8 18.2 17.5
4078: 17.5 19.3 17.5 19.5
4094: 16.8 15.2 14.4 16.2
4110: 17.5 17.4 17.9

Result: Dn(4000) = 1.70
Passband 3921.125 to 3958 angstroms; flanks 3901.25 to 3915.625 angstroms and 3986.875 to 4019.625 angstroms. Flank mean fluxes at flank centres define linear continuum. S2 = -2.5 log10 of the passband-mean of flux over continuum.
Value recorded 0.34 mag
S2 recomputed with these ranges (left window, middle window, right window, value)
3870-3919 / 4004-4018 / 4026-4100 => -0.15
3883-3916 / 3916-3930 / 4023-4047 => 0.17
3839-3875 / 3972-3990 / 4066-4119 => 0.03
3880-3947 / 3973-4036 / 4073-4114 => -0.18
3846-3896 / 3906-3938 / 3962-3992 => 0.08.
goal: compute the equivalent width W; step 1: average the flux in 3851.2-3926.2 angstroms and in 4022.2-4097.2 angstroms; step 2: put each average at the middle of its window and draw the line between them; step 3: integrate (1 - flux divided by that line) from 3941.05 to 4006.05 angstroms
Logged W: 6.2 angstroms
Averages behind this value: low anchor 11.9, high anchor 17.7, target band 13.4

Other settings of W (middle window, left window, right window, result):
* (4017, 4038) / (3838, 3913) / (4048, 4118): -3.3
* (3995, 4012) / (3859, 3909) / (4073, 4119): -2.9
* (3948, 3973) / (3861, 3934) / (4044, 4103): 4.7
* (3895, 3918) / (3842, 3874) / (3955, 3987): -3.1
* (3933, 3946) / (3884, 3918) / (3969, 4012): 4.4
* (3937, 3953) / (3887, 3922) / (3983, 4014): 3.2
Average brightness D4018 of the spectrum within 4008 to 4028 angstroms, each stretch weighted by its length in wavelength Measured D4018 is 19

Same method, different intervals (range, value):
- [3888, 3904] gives 12.2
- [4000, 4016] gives 18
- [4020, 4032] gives 18.3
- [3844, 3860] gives 11.1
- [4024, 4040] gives 17.8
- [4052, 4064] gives 17.5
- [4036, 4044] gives 18.5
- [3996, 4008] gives 16.9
